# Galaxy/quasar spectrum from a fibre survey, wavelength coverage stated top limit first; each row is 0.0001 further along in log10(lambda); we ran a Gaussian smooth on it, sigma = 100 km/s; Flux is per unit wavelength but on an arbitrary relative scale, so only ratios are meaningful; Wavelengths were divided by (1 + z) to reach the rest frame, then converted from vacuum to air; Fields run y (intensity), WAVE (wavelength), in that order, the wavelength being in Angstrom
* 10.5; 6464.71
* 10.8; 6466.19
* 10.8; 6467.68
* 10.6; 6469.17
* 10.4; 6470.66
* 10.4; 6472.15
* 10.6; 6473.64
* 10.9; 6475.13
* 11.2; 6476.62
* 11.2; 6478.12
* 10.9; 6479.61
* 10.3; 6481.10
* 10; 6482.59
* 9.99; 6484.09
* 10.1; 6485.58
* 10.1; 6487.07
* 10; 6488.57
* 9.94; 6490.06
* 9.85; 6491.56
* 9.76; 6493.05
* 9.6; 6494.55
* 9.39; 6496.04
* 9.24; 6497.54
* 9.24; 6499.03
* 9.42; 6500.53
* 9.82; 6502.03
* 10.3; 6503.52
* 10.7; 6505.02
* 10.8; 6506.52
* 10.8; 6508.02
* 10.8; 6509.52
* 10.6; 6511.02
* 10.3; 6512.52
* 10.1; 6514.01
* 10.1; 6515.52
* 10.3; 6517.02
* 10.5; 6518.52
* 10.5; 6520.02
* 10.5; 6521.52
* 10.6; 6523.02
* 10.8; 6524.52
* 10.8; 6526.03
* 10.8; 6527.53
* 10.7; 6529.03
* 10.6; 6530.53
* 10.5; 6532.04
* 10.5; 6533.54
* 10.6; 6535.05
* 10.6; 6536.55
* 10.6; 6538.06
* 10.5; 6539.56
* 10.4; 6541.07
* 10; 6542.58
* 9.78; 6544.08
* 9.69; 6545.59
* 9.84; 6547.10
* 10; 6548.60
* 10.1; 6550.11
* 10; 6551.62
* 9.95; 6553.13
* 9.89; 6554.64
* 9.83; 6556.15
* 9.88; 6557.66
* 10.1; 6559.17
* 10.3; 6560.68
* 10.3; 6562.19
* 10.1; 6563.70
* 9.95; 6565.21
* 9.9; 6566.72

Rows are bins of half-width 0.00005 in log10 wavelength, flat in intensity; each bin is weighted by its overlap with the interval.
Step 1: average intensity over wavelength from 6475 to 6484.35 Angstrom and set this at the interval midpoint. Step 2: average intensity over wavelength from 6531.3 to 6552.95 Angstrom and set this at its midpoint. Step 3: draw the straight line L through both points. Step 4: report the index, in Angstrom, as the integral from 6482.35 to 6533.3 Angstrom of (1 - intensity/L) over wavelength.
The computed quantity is 1.1 Angstrom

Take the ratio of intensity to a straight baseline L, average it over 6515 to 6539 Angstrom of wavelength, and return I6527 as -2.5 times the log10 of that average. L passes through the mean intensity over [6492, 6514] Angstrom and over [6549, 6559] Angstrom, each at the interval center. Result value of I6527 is -0.06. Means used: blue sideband 10.1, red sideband 9.95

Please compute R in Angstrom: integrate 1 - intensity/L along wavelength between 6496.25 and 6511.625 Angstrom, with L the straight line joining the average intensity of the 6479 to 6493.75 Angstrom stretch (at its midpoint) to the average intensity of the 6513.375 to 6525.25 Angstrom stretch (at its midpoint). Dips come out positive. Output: 0.19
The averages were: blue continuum 10.1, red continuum 10.4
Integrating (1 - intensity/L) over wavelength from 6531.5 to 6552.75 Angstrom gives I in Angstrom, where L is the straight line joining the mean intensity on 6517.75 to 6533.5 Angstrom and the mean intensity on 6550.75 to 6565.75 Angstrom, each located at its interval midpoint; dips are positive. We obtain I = 0.2 Angstrom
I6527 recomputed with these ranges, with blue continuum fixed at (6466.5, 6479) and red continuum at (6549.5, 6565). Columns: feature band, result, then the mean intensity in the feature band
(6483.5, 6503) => 0.09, 9.74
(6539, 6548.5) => 0.01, 10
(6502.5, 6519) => 0.00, 10.5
